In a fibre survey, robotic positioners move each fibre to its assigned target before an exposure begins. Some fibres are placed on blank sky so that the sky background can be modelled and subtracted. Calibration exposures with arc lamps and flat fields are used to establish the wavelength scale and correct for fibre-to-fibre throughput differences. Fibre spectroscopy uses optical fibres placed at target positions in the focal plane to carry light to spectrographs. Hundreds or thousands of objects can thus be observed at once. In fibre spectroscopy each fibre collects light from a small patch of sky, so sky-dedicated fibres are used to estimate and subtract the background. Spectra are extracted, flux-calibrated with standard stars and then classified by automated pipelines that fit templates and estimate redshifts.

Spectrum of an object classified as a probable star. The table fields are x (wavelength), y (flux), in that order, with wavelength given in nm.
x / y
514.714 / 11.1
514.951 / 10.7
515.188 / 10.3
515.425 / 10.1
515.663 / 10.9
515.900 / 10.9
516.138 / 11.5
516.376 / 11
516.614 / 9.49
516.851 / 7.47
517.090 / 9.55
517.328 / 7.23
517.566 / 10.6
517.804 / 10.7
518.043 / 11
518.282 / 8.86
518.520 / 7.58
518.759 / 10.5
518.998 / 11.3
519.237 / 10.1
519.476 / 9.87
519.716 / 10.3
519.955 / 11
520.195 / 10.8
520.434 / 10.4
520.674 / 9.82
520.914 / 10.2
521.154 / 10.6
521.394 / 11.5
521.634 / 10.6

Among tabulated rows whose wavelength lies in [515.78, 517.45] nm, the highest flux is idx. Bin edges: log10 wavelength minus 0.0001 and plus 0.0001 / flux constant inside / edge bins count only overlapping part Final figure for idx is 11.5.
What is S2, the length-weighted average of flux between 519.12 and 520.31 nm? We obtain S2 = 10.4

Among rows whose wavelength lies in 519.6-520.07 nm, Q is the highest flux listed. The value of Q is 11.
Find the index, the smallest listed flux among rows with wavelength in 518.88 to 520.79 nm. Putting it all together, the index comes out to 9.82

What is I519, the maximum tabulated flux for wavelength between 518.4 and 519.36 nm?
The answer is 11.3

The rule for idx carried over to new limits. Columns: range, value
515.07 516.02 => 10.9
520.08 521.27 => 10.8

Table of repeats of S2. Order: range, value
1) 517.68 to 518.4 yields 10.2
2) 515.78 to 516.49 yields 11.1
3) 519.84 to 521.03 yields 10.4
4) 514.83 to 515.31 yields 10.5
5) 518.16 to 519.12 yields 9.57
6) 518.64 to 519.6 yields 10.4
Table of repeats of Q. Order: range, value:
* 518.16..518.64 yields 8.86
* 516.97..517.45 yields 9.55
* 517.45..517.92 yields 10.7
